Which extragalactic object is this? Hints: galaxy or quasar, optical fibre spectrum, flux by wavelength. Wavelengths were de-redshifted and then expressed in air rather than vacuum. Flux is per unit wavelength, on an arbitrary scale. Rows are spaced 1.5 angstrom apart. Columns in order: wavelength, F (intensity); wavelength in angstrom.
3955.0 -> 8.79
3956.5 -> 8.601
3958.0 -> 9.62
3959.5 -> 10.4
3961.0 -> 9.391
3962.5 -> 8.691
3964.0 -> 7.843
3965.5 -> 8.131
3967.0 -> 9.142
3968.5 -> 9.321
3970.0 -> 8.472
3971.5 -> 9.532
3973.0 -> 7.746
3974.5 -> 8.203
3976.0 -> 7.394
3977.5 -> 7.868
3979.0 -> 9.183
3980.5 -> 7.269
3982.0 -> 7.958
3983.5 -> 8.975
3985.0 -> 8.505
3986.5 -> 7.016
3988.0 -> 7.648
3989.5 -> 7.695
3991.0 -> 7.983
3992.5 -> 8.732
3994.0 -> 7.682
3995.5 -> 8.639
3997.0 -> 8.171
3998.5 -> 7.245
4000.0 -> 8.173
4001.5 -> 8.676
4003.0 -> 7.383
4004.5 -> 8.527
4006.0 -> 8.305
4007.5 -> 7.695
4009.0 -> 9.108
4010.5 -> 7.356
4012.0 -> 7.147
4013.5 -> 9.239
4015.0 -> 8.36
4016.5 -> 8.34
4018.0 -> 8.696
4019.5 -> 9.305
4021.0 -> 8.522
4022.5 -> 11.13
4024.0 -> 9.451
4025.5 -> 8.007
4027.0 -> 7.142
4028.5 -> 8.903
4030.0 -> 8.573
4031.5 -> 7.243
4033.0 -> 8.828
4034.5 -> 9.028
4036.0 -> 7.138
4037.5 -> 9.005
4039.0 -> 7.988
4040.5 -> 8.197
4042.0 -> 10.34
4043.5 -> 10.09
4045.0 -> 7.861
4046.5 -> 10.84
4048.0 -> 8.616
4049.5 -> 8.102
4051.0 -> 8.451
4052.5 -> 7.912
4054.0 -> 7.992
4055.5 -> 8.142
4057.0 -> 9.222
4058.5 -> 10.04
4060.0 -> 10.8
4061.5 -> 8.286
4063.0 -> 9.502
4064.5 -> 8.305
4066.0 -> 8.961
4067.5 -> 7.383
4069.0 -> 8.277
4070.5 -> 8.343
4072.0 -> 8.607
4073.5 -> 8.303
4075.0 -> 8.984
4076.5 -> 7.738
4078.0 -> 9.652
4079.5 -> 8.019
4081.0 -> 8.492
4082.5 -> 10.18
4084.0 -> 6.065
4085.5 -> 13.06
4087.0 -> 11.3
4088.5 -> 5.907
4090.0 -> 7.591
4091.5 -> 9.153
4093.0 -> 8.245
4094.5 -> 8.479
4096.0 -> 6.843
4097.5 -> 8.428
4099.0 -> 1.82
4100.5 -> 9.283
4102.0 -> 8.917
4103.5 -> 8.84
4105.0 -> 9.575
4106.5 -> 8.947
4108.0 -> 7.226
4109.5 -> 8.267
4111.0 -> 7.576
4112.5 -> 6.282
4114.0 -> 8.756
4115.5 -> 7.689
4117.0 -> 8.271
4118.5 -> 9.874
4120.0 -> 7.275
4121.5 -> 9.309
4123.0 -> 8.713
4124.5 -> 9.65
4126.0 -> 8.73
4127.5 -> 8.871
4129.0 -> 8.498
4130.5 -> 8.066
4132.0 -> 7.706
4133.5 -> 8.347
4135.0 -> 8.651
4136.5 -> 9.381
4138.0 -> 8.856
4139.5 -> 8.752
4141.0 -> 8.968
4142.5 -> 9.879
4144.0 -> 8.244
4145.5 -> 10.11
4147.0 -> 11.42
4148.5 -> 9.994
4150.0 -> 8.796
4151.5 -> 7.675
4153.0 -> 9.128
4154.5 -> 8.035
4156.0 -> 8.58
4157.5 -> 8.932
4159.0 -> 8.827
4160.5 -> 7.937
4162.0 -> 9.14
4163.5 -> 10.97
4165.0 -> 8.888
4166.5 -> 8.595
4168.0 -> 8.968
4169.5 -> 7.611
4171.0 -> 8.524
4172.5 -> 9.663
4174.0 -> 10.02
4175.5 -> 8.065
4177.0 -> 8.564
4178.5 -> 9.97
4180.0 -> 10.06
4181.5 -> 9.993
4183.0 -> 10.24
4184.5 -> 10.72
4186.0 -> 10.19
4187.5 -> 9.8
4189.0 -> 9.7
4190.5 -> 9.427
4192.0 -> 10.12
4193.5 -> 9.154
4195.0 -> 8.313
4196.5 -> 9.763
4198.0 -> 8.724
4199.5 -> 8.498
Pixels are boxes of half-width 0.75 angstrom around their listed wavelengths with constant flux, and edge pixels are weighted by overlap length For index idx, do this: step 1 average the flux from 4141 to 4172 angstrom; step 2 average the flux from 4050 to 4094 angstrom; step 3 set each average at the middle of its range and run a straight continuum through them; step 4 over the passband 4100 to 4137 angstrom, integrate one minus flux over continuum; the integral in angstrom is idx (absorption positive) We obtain 1.6 angstrom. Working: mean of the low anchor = 8.72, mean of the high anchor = 9.02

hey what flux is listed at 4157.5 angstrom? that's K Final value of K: 8.932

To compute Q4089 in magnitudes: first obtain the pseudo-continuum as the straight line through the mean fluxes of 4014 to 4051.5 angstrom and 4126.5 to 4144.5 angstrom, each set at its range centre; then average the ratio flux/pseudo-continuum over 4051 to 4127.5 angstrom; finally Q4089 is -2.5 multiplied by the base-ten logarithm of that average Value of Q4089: 0.03 mag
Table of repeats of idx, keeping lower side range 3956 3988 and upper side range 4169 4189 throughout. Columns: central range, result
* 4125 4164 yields 1.77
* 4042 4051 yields -0.28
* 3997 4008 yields 0.82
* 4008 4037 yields 0.87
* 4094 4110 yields 2.26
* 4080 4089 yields -0.16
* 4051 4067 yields 0.12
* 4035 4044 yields 0.08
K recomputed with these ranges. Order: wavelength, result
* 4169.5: 7.611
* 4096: 6.843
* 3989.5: 7.695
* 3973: 7.746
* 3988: 7.648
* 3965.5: 8.131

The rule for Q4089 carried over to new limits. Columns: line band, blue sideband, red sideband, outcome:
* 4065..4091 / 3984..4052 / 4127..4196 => 0.011 mag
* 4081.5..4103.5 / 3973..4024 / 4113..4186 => 0.059 mag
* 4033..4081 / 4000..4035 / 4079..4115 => -0.047 mag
